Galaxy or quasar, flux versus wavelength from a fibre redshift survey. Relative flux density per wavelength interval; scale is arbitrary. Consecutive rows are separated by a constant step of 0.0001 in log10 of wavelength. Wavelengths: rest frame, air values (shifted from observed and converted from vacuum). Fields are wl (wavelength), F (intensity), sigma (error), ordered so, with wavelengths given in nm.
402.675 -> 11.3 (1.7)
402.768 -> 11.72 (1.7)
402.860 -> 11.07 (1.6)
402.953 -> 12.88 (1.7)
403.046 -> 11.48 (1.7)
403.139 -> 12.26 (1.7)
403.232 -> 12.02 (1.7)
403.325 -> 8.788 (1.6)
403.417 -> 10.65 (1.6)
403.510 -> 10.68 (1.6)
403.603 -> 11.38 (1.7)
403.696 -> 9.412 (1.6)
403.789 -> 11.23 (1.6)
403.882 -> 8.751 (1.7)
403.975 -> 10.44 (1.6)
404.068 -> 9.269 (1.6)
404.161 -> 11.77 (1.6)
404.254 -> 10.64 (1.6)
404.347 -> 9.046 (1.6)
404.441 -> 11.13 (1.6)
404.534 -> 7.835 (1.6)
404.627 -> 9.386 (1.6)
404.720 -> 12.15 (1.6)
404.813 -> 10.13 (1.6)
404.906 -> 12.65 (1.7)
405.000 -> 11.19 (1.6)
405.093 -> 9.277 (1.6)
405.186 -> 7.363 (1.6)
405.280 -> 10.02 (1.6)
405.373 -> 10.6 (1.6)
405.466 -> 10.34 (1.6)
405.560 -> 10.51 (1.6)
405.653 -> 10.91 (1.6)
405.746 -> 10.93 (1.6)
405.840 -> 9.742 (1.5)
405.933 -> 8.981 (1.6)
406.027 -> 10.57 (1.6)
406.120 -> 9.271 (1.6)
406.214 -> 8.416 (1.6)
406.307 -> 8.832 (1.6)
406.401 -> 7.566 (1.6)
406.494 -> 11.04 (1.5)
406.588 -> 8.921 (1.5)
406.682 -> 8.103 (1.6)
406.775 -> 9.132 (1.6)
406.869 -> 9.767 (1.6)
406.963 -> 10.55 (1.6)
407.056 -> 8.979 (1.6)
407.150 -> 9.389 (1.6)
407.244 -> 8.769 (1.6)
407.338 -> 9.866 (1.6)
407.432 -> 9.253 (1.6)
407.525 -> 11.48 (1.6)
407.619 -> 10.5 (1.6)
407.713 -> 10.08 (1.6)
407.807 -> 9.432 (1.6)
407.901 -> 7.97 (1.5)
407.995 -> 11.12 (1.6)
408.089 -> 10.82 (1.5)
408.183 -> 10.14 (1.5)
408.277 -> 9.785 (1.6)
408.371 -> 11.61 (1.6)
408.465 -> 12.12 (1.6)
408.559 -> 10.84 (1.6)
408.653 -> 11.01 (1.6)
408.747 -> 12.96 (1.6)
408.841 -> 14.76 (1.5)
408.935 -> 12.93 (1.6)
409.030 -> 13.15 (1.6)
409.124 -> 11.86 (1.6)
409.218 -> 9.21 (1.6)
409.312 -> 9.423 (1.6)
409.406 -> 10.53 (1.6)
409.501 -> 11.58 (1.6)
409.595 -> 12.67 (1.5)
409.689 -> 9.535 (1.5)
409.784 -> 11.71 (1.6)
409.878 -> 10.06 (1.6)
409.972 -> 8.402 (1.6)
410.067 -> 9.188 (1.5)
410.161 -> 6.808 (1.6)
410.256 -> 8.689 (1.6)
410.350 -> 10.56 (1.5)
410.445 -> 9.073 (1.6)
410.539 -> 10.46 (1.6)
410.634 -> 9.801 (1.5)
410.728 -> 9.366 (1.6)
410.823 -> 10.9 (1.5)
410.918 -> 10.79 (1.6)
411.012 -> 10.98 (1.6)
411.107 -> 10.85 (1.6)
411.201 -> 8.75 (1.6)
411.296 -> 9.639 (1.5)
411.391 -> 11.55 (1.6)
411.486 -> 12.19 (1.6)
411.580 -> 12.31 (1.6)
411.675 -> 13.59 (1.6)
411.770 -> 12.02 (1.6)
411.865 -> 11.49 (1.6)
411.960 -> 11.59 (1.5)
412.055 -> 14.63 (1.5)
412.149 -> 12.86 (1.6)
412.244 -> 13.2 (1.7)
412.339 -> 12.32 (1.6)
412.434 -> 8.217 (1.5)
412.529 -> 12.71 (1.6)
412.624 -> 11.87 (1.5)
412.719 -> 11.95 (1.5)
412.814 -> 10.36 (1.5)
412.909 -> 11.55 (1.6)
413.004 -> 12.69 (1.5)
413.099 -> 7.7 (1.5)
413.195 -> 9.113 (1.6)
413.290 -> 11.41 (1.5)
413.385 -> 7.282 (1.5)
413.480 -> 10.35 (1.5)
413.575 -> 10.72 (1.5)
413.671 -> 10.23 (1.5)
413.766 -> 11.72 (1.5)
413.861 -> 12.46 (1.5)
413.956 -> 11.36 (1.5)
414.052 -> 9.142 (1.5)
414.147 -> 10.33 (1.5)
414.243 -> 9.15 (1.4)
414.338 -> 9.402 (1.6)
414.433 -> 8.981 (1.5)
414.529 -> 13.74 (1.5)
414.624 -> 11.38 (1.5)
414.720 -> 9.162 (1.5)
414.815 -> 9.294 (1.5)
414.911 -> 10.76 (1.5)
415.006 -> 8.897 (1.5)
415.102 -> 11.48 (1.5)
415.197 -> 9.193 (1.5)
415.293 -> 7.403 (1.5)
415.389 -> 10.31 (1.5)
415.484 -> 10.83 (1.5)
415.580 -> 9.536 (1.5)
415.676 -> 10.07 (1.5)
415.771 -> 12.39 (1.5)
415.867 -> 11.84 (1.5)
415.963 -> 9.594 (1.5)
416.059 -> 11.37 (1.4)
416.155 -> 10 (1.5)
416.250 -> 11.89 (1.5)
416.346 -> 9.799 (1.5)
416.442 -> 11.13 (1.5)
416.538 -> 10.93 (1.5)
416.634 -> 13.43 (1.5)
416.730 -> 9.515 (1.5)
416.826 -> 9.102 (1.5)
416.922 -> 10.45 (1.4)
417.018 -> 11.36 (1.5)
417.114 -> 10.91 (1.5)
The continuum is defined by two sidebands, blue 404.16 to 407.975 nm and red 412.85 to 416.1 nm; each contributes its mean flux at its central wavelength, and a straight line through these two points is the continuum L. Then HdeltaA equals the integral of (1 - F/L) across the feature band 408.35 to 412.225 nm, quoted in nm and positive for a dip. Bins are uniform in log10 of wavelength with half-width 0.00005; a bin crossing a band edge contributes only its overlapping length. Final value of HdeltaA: -0.38 nm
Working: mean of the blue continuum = 9.8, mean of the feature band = 11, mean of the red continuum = 10.3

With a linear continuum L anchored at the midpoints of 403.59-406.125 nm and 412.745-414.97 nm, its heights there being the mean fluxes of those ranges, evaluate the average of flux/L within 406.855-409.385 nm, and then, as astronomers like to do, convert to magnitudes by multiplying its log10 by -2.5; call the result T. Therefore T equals -0.04 mag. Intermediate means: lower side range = 10.2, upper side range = 10.4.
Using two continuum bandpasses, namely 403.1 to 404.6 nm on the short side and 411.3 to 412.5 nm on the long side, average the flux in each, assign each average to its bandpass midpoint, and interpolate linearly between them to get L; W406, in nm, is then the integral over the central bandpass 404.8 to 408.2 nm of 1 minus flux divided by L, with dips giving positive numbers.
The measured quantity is 0.34 nm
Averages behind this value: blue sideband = 10.3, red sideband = 12.1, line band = 9.79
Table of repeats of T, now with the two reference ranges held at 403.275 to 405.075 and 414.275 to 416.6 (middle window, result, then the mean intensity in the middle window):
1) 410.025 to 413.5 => -0.042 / 10.8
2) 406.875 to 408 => 0.067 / 9.73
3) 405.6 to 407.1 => 0.093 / 9.49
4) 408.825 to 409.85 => -0.108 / 11.5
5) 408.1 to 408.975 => -0.137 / 11.8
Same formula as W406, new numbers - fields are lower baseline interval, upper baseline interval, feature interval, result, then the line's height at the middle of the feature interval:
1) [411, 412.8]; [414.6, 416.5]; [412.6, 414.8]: 0.11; 11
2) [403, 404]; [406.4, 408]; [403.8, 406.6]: 0.06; 10.2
